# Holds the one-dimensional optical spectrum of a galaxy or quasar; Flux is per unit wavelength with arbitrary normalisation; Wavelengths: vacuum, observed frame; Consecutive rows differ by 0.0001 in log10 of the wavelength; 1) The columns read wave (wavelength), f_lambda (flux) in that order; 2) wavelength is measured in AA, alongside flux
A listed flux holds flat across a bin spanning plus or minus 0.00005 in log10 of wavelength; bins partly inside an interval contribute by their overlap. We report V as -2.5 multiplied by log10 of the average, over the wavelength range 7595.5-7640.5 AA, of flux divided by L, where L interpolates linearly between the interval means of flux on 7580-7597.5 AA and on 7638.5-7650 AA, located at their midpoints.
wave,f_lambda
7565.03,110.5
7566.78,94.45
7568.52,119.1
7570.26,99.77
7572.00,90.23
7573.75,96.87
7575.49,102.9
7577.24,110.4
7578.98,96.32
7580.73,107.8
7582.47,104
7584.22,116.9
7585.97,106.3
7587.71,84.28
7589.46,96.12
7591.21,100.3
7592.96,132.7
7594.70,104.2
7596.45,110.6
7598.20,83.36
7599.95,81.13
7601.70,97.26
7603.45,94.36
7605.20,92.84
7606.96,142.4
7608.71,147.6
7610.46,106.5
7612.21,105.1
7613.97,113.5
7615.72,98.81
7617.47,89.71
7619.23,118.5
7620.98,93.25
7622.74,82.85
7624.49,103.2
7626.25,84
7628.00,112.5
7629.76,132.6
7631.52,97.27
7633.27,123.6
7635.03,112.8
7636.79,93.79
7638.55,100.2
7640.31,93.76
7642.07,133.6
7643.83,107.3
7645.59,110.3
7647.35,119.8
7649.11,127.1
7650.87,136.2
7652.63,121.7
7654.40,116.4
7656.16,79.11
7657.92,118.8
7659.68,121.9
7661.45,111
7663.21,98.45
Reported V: 0.06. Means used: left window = 106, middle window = 104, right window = 114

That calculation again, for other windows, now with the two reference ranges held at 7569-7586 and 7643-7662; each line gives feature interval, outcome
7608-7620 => -0.02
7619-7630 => 0.10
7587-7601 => 0.07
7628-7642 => 0.03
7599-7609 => 0.01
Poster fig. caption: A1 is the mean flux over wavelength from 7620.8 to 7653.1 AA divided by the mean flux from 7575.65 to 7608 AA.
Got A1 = 1.06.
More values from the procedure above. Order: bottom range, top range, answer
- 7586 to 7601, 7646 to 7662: 1.17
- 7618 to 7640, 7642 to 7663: 1.11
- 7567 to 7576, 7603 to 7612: 1.15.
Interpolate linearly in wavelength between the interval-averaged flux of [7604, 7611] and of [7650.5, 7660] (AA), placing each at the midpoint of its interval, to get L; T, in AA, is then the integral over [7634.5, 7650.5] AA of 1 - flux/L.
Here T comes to 0.6 AA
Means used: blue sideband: 122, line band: 112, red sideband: 114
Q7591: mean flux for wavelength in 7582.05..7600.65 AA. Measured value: 102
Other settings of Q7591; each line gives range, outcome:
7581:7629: 104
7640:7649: 115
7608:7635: 107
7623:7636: 108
